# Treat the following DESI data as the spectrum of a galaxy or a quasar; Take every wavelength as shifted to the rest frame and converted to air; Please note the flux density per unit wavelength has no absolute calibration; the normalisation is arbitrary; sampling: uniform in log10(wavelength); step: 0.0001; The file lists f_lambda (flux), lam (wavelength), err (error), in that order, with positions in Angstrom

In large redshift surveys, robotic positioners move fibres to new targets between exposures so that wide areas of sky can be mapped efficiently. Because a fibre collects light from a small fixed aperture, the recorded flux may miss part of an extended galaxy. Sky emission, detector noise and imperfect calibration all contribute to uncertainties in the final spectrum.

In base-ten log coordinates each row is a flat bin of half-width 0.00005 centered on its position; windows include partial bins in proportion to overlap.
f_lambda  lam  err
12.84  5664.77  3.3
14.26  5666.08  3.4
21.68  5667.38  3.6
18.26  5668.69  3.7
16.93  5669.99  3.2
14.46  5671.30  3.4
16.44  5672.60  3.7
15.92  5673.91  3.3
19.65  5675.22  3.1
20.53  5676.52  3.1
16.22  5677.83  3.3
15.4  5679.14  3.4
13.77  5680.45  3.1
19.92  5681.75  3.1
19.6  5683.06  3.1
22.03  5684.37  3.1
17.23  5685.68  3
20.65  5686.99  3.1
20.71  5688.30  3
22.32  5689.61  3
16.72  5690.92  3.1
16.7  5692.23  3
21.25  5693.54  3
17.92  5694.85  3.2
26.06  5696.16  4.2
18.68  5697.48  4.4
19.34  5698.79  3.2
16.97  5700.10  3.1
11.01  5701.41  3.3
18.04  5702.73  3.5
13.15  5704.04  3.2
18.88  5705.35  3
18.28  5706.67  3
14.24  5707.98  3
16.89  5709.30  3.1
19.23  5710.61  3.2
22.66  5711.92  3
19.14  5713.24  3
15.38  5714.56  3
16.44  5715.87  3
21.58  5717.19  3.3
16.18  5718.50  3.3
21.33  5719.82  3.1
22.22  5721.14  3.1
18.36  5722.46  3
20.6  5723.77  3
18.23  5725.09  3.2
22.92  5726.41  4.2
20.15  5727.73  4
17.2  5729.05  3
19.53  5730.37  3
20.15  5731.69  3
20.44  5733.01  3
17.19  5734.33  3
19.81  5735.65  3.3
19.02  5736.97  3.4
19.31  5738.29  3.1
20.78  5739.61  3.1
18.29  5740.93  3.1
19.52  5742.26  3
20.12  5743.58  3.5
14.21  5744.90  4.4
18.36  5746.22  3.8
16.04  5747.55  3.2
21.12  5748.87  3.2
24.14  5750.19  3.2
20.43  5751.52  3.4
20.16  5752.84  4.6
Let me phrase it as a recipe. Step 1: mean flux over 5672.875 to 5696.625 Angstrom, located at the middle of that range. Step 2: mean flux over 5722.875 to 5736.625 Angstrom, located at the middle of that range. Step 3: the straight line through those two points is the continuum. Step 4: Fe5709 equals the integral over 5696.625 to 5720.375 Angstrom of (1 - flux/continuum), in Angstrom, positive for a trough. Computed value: 2.0 Angstrom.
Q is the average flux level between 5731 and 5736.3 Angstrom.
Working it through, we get 19.4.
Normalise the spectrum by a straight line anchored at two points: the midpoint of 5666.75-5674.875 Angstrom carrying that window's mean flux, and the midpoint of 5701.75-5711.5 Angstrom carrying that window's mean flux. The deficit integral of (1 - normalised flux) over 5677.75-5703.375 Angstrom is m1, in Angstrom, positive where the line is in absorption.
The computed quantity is -2.2 Angstrom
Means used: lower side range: 17.3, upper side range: 16.9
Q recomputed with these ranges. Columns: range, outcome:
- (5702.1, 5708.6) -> 16.5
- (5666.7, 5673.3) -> 17.5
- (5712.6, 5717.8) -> 18.1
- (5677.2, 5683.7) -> 17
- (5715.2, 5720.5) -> 18.9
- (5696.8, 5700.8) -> 18.3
